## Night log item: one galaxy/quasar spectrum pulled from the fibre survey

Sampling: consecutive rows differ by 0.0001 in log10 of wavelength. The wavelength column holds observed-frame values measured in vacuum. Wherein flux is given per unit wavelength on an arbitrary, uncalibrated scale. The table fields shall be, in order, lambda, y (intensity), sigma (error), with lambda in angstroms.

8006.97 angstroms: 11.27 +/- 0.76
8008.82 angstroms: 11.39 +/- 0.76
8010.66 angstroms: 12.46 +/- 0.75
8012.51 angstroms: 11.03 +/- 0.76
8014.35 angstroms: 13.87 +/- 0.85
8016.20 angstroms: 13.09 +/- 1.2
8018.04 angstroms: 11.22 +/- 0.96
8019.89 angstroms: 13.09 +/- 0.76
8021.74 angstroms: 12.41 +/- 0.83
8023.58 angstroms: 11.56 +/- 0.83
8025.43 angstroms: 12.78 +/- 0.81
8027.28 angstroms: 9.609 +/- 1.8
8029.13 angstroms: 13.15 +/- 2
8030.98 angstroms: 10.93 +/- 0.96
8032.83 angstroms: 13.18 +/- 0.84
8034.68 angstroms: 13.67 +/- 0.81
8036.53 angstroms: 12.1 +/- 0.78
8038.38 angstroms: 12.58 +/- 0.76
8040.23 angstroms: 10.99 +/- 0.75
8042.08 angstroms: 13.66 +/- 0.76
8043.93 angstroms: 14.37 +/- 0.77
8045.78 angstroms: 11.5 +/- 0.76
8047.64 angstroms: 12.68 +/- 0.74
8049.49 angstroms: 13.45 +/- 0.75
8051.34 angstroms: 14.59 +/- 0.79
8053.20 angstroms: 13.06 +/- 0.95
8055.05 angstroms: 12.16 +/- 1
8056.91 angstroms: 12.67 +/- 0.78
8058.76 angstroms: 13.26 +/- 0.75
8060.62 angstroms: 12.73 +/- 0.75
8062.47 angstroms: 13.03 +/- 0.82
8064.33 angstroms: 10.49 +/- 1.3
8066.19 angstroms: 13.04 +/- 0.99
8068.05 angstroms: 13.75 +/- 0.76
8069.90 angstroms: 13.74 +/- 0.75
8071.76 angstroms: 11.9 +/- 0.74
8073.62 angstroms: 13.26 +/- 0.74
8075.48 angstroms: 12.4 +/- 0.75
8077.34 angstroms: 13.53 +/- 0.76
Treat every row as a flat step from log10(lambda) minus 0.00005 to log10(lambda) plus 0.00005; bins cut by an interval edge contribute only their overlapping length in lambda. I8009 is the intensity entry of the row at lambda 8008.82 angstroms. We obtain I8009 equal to 11.39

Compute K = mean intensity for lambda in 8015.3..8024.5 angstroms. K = 12.3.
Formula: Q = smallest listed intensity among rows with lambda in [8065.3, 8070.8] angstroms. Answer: 13.04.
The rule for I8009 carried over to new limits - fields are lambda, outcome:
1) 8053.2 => 13.06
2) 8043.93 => 14.37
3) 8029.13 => 13.15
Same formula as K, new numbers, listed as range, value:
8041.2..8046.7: 13.2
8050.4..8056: 13.3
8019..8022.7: 12.7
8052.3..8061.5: 12.8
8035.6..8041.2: 11.9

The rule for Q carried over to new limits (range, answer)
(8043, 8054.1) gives 11.5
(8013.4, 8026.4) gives 11.22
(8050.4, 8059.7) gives 12.16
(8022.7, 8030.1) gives 9.609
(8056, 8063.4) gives 12.67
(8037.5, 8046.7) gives 10.99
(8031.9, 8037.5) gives 12.1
